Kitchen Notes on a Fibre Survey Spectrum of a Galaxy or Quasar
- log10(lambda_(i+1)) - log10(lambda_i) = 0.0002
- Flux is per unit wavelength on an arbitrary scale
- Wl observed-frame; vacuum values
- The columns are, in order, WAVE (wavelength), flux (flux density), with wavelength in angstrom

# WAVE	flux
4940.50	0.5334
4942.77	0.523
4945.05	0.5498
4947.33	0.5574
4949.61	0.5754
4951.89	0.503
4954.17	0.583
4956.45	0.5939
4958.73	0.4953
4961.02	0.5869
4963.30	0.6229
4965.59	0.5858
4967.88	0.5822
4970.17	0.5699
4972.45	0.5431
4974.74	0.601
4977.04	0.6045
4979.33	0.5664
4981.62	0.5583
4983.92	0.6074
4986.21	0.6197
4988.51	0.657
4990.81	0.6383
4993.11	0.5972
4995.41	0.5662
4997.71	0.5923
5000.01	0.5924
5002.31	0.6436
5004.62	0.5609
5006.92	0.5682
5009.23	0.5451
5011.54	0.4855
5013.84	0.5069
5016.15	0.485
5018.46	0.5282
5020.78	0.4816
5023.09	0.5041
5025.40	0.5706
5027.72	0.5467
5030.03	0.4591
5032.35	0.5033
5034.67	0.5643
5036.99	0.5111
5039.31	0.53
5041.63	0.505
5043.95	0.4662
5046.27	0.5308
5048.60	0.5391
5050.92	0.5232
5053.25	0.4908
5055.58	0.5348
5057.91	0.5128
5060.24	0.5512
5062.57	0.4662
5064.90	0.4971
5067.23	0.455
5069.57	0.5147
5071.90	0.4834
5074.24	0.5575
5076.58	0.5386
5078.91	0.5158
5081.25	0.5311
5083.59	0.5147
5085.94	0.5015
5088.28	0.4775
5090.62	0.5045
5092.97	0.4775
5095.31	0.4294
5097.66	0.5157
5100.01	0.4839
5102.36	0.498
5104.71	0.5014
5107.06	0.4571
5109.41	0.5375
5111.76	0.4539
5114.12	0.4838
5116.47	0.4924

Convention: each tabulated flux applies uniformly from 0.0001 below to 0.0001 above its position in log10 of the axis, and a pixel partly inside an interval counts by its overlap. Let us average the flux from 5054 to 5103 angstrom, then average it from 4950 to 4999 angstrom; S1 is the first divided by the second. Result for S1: 0.9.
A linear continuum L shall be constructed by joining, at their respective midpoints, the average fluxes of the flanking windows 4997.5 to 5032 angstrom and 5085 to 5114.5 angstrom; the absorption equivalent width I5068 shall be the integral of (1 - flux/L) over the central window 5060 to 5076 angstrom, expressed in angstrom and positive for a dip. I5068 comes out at 0.1 angstrom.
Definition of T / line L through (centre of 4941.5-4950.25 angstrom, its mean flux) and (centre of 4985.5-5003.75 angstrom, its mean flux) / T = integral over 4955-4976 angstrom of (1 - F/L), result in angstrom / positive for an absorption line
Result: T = 0.0 angstrom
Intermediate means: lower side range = 0.55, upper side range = 0.612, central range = 0.576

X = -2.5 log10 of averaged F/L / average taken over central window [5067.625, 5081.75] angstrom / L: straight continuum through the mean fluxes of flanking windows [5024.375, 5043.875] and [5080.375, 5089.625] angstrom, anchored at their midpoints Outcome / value -0.02 mag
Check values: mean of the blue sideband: 0.52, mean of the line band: 0.519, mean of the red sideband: 0.505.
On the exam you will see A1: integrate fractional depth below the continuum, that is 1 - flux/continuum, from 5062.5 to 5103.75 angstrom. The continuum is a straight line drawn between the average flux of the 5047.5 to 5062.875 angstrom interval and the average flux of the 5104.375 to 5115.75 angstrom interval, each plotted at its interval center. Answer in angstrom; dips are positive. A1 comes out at 0.3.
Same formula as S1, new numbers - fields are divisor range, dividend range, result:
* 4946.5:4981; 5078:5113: 0.86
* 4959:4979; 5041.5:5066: 0.88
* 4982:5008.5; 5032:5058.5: 0.86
